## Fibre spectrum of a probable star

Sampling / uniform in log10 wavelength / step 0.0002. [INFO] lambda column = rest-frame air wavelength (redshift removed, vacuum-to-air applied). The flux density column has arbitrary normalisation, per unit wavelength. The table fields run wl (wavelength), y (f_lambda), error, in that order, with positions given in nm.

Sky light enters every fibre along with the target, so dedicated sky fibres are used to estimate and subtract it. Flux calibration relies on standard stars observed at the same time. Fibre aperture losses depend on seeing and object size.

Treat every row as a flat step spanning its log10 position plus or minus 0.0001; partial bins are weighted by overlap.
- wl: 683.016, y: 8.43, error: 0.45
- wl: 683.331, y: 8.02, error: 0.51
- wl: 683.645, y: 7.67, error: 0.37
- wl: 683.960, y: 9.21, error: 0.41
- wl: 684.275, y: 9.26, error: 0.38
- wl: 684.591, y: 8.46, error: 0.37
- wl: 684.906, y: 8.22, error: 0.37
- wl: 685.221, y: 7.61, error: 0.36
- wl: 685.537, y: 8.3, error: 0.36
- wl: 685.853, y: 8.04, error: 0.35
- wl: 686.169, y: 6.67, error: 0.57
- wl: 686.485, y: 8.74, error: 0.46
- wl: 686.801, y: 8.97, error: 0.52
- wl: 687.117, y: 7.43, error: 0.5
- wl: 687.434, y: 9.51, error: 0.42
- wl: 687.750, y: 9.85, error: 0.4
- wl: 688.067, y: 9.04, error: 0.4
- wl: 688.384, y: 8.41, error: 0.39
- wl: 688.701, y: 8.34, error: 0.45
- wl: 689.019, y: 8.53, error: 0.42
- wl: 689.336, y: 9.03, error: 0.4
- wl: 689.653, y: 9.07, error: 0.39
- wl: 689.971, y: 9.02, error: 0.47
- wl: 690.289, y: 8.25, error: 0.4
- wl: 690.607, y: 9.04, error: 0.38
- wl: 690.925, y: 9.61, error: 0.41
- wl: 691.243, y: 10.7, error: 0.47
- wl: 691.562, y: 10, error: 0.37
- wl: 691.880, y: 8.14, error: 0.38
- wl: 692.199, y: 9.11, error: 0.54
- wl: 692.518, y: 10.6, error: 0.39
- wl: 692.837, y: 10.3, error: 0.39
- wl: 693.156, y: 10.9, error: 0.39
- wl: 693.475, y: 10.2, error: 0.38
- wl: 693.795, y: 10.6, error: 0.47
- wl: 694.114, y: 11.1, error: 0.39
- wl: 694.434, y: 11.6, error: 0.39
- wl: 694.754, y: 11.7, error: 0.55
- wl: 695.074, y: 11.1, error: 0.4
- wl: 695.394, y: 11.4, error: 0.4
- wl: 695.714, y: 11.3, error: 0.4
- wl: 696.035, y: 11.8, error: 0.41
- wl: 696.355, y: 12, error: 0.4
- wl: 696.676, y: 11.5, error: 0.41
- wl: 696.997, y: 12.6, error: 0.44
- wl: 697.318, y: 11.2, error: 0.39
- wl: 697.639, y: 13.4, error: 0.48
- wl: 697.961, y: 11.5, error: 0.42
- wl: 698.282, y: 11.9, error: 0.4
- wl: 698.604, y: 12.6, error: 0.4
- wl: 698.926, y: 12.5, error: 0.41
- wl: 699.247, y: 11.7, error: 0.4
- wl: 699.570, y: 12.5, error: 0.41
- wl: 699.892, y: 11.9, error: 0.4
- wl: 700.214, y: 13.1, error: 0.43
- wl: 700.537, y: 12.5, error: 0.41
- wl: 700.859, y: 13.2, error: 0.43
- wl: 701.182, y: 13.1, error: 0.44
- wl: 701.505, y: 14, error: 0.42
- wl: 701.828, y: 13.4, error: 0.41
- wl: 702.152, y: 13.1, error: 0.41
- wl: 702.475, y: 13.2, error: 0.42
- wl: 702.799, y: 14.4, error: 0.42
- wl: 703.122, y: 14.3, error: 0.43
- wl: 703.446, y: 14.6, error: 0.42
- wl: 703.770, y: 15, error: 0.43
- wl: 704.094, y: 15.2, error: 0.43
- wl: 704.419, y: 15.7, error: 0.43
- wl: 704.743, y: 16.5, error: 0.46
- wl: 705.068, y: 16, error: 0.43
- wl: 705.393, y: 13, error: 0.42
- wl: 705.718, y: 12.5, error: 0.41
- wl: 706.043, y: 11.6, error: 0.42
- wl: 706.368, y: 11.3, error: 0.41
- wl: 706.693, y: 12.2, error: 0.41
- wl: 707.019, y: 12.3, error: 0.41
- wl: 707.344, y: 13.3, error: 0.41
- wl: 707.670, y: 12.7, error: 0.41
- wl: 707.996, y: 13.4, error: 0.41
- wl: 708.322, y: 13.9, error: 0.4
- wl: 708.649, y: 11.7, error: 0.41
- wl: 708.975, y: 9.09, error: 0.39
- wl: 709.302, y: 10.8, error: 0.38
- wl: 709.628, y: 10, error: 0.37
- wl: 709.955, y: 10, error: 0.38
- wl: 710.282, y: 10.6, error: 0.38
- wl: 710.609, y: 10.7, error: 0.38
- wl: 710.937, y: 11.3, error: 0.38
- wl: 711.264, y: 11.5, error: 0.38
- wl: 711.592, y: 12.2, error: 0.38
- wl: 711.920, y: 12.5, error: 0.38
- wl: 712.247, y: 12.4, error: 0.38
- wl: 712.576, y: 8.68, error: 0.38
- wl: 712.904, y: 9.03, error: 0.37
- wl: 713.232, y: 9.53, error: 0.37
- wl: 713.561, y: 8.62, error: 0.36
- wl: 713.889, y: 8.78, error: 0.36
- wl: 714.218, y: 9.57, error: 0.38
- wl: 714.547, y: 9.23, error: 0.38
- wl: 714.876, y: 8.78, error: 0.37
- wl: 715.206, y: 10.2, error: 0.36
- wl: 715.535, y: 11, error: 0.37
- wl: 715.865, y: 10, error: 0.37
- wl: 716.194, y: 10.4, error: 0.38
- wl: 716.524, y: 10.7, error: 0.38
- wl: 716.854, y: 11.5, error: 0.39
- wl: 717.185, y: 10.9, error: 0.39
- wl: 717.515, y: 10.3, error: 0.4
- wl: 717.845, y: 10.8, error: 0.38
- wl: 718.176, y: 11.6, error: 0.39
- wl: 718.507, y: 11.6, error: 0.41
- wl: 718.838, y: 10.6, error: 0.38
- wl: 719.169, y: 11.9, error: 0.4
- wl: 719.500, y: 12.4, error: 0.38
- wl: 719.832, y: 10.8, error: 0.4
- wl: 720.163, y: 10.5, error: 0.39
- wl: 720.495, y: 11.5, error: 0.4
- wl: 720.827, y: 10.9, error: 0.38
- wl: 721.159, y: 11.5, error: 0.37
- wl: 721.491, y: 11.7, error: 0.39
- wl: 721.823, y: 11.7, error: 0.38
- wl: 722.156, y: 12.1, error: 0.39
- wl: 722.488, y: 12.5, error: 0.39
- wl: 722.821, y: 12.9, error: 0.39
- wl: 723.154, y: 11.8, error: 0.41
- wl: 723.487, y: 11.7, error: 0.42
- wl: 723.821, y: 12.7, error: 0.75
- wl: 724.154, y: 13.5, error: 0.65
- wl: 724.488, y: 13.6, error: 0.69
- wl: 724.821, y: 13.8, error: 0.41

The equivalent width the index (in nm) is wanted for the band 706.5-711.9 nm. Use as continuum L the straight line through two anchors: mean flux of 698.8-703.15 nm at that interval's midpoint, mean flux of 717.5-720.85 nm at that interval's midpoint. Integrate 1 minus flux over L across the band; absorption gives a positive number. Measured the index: 0.26 nm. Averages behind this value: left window 13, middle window 11.6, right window 11.2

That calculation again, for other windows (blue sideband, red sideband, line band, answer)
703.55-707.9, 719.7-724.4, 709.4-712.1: 0.411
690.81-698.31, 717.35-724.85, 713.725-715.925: 0.376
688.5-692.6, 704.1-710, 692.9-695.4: -0.278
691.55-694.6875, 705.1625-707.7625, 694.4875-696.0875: -0.118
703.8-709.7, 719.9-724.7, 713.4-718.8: 0.927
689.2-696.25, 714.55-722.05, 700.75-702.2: -0.403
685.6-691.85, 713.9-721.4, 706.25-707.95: -0.410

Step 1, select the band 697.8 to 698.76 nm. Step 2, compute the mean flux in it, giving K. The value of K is 12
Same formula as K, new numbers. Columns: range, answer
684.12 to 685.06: 8.64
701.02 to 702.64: 13.4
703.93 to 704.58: 15.4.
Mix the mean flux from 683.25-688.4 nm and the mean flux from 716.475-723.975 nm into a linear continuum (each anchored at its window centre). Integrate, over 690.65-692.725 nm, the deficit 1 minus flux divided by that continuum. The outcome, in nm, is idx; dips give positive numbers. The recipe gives -0.16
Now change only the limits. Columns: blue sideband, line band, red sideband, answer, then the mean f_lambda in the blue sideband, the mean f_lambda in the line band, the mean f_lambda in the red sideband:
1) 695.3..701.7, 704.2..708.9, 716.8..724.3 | -0.459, 12.3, 13.2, 11.6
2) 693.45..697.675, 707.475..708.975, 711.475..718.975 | -0.240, 11.5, 12.5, 10.4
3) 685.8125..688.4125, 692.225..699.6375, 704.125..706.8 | -0.325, 8.55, 11.5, 13.7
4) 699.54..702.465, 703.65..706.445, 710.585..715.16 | -0.485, 13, 14.2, 10.2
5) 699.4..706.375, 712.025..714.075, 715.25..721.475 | 0.407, 13.7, 9.6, 11.1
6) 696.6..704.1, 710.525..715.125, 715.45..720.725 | 0.567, 13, 10.2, 11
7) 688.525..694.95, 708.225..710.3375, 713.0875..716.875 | -0.213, 9.8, 10.8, 9.8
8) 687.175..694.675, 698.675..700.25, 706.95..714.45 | -0.327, 9.6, 12.3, 10.9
